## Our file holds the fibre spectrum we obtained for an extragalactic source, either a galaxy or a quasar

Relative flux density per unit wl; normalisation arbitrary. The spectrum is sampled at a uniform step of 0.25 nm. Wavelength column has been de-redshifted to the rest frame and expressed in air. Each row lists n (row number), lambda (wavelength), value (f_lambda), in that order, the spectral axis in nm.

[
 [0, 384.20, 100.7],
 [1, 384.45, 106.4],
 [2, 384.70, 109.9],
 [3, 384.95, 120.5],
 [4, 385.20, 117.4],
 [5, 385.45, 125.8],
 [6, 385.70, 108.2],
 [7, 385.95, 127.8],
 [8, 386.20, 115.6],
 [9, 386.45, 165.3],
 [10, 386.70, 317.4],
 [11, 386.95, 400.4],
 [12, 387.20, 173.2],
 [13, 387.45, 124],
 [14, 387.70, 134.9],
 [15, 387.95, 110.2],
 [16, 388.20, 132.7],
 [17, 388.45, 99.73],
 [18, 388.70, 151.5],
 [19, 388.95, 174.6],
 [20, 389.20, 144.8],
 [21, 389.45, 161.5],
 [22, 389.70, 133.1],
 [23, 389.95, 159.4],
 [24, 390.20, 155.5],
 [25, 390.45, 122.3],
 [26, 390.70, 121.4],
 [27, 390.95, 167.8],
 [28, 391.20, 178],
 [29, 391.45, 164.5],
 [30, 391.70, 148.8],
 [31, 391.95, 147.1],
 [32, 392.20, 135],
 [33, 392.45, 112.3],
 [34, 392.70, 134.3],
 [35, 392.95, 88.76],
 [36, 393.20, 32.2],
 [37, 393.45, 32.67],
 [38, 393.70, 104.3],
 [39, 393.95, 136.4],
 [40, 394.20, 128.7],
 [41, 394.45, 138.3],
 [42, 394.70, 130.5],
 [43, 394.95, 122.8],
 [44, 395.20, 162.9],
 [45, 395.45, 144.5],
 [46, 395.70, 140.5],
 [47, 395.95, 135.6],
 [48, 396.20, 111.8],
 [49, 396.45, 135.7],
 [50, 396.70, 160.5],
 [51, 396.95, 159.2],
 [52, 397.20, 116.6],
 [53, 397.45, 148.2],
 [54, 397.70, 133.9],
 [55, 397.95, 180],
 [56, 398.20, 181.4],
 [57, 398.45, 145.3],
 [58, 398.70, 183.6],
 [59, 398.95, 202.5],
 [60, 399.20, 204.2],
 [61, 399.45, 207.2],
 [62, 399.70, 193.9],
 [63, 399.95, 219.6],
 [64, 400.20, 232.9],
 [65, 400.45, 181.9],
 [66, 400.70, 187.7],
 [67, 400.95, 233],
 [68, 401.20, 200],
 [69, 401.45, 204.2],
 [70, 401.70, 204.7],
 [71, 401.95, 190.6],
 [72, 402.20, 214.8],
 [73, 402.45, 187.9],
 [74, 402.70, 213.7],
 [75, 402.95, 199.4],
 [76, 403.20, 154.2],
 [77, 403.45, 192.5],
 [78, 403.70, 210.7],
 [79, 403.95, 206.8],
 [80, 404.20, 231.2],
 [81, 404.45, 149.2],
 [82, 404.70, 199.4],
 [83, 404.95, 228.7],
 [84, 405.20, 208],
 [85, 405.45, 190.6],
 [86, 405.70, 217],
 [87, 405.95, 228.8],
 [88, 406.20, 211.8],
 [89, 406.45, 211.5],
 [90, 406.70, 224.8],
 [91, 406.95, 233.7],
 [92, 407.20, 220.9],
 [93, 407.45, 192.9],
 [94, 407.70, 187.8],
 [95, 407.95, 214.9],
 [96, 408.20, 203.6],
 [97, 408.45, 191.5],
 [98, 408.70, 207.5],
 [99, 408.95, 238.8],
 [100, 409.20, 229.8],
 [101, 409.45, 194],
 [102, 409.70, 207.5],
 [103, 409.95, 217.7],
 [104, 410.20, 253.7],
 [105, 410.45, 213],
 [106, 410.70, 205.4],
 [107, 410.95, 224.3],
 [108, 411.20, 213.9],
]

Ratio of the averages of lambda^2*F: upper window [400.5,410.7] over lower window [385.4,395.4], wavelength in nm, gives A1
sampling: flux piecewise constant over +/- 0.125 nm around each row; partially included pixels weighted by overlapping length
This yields 1.6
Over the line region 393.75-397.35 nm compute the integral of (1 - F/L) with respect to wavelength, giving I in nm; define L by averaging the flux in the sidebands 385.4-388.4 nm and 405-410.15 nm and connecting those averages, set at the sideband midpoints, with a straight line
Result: 0.97 nm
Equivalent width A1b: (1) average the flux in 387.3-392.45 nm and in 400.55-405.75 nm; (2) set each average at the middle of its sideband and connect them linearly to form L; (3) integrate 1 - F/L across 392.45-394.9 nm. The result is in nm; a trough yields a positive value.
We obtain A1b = 0.86 nm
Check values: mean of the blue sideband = 143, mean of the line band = 104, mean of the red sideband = 201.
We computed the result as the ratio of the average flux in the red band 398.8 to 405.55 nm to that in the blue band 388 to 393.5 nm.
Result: 1.52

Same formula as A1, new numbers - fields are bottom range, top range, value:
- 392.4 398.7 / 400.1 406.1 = 1.62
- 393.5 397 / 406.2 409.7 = 1.68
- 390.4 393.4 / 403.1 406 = 1.69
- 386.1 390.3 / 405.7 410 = 1.40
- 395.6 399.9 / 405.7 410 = 1.38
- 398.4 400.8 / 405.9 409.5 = 1.12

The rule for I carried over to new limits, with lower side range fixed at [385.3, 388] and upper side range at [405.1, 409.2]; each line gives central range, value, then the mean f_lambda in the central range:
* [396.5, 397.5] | 0.249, 145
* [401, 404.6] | 0.107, 198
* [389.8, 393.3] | 0.934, 134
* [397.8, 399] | 0.121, 176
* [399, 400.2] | -0.064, 209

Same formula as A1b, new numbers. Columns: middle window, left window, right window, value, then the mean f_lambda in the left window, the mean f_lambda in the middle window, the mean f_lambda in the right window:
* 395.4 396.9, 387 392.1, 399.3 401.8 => 0.37 nm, 149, 139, 207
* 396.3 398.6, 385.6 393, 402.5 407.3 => 0.39 nm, 154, 151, 207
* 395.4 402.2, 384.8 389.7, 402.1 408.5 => 0.43 nm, 157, 177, 205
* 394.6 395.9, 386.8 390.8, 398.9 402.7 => 0.30 nm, 157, 140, 205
